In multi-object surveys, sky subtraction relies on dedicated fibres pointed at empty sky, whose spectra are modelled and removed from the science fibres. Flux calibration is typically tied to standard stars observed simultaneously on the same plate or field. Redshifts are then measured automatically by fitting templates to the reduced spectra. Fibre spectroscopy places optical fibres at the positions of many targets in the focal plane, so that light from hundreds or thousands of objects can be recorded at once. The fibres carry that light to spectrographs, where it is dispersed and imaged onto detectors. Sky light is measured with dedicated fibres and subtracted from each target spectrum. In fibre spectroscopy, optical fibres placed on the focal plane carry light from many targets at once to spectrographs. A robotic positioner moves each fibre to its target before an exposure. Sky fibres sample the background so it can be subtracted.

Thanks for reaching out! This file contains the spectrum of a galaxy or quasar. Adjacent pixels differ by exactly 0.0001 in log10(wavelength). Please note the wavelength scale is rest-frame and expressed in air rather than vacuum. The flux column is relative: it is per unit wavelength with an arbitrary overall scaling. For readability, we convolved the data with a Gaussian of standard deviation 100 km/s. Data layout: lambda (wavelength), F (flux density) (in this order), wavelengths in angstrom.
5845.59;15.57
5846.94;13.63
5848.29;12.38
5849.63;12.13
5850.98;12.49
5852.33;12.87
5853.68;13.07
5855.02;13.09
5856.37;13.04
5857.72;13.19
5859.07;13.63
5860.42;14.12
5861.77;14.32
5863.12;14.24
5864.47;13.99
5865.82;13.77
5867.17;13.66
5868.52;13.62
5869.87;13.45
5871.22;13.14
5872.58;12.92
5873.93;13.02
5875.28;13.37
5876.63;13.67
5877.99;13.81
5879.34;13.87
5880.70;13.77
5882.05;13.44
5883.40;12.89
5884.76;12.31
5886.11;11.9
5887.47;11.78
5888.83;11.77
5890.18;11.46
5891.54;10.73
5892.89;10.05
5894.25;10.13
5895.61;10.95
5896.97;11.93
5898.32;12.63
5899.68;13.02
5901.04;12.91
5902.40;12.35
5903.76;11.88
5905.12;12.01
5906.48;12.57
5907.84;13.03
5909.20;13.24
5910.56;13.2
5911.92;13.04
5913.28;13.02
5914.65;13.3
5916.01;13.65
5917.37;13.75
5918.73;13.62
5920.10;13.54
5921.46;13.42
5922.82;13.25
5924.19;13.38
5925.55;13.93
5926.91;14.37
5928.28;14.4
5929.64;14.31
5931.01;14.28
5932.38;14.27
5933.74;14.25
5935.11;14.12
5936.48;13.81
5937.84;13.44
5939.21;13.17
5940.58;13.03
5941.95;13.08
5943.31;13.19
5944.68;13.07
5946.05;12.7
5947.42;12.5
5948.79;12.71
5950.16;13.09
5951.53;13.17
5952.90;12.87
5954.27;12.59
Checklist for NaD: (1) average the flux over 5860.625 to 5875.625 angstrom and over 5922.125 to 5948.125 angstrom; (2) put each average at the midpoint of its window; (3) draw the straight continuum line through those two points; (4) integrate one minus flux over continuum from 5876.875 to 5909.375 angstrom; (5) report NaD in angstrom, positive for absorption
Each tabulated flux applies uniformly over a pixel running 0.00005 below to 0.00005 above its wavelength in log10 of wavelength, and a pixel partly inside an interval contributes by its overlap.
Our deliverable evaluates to 3.2 angstrom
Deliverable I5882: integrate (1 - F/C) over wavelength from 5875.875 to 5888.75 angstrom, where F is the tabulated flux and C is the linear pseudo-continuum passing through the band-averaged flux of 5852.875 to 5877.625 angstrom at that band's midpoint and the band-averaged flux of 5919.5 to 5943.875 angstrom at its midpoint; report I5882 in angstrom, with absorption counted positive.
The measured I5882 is 0.55 angstrom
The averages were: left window 13.5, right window 13.7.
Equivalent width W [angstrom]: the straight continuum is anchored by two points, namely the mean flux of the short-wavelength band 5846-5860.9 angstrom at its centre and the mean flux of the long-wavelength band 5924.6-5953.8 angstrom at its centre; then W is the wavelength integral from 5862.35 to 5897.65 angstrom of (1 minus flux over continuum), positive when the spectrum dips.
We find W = 1.4 angstrom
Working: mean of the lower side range 13.1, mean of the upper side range 13.5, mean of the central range 12.7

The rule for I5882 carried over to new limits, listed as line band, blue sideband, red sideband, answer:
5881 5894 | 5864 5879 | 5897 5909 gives 1.21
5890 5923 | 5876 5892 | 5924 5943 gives 1.72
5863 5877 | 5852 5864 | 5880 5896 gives -0.73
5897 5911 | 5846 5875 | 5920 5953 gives 0.83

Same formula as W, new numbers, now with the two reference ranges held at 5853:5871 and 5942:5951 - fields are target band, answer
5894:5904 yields 0.94 angstrom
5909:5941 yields -1.43 angstrom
